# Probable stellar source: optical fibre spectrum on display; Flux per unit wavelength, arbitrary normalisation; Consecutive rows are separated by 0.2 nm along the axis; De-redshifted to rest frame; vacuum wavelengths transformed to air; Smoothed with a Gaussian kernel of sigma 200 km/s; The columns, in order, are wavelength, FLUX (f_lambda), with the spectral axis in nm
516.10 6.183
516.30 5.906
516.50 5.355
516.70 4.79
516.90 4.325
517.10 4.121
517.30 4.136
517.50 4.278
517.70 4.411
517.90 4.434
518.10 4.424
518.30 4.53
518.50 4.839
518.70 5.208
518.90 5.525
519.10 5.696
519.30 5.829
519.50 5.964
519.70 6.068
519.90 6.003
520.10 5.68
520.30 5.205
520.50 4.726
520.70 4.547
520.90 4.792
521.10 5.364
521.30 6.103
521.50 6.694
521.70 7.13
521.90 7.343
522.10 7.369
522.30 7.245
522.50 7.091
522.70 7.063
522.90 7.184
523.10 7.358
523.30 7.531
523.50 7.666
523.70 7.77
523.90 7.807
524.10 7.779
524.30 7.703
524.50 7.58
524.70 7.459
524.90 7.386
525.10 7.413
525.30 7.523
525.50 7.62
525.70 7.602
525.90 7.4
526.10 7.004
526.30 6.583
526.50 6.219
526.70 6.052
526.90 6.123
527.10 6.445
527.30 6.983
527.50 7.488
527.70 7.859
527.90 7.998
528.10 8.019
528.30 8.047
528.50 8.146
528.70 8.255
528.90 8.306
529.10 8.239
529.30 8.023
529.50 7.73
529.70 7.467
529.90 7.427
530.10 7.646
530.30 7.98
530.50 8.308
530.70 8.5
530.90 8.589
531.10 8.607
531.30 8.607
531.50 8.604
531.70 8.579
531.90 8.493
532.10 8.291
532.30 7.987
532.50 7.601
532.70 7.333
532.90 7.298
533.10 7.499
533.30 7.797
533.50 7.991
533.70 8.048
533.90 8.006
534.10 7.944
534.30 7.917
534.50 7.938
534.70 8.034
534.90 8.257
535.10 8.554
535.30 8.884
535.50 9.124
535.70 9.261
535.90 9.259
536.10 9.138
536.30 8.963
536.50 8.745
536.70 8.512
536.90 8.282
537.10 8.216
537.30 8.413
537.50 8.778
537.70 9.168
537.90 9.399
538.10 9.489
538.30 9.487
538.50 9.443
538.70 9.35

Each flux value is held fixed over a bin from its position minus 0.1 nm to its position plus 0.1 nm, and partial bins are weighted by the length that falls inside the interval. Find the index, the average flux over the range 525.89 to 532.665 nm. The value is 7.75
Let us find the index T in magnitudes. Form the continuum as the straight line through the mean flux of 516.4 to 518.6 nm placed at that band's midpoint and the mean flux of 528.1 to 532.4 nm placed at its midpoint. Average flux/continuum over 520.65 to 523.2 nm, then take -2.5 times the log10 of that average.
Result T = -0.14 mag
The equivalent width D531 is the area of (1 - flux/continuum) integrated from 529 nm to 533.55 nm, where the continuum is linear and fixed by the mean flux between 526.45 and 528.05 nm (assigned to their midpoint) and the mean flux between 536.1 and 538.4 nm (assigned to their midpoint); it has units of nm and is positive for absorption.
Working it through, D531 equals -0.18 nm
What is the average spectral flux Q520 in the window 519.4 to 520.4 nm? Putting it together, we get 5.78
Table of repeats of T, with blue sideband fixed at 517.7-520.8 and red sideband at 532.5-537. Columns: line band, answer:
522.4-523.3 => -0.212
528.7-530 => -0.098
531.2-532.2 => -0.111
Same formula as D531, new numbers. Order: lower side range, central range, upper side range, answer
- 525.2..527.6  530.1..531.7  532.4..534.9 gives -0.202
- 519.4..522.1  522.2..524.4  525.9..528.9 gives -0.364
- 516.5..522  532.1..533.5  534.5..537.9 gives 0.063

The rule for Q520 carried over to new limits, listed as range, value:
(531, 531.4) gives 8.61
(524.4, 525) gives 7.48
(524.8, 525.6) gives 7.49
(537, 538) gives 8.79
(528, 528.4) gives 8.03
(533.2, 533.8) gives 7.95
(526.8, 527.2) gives 6.28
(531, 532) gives 8.58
